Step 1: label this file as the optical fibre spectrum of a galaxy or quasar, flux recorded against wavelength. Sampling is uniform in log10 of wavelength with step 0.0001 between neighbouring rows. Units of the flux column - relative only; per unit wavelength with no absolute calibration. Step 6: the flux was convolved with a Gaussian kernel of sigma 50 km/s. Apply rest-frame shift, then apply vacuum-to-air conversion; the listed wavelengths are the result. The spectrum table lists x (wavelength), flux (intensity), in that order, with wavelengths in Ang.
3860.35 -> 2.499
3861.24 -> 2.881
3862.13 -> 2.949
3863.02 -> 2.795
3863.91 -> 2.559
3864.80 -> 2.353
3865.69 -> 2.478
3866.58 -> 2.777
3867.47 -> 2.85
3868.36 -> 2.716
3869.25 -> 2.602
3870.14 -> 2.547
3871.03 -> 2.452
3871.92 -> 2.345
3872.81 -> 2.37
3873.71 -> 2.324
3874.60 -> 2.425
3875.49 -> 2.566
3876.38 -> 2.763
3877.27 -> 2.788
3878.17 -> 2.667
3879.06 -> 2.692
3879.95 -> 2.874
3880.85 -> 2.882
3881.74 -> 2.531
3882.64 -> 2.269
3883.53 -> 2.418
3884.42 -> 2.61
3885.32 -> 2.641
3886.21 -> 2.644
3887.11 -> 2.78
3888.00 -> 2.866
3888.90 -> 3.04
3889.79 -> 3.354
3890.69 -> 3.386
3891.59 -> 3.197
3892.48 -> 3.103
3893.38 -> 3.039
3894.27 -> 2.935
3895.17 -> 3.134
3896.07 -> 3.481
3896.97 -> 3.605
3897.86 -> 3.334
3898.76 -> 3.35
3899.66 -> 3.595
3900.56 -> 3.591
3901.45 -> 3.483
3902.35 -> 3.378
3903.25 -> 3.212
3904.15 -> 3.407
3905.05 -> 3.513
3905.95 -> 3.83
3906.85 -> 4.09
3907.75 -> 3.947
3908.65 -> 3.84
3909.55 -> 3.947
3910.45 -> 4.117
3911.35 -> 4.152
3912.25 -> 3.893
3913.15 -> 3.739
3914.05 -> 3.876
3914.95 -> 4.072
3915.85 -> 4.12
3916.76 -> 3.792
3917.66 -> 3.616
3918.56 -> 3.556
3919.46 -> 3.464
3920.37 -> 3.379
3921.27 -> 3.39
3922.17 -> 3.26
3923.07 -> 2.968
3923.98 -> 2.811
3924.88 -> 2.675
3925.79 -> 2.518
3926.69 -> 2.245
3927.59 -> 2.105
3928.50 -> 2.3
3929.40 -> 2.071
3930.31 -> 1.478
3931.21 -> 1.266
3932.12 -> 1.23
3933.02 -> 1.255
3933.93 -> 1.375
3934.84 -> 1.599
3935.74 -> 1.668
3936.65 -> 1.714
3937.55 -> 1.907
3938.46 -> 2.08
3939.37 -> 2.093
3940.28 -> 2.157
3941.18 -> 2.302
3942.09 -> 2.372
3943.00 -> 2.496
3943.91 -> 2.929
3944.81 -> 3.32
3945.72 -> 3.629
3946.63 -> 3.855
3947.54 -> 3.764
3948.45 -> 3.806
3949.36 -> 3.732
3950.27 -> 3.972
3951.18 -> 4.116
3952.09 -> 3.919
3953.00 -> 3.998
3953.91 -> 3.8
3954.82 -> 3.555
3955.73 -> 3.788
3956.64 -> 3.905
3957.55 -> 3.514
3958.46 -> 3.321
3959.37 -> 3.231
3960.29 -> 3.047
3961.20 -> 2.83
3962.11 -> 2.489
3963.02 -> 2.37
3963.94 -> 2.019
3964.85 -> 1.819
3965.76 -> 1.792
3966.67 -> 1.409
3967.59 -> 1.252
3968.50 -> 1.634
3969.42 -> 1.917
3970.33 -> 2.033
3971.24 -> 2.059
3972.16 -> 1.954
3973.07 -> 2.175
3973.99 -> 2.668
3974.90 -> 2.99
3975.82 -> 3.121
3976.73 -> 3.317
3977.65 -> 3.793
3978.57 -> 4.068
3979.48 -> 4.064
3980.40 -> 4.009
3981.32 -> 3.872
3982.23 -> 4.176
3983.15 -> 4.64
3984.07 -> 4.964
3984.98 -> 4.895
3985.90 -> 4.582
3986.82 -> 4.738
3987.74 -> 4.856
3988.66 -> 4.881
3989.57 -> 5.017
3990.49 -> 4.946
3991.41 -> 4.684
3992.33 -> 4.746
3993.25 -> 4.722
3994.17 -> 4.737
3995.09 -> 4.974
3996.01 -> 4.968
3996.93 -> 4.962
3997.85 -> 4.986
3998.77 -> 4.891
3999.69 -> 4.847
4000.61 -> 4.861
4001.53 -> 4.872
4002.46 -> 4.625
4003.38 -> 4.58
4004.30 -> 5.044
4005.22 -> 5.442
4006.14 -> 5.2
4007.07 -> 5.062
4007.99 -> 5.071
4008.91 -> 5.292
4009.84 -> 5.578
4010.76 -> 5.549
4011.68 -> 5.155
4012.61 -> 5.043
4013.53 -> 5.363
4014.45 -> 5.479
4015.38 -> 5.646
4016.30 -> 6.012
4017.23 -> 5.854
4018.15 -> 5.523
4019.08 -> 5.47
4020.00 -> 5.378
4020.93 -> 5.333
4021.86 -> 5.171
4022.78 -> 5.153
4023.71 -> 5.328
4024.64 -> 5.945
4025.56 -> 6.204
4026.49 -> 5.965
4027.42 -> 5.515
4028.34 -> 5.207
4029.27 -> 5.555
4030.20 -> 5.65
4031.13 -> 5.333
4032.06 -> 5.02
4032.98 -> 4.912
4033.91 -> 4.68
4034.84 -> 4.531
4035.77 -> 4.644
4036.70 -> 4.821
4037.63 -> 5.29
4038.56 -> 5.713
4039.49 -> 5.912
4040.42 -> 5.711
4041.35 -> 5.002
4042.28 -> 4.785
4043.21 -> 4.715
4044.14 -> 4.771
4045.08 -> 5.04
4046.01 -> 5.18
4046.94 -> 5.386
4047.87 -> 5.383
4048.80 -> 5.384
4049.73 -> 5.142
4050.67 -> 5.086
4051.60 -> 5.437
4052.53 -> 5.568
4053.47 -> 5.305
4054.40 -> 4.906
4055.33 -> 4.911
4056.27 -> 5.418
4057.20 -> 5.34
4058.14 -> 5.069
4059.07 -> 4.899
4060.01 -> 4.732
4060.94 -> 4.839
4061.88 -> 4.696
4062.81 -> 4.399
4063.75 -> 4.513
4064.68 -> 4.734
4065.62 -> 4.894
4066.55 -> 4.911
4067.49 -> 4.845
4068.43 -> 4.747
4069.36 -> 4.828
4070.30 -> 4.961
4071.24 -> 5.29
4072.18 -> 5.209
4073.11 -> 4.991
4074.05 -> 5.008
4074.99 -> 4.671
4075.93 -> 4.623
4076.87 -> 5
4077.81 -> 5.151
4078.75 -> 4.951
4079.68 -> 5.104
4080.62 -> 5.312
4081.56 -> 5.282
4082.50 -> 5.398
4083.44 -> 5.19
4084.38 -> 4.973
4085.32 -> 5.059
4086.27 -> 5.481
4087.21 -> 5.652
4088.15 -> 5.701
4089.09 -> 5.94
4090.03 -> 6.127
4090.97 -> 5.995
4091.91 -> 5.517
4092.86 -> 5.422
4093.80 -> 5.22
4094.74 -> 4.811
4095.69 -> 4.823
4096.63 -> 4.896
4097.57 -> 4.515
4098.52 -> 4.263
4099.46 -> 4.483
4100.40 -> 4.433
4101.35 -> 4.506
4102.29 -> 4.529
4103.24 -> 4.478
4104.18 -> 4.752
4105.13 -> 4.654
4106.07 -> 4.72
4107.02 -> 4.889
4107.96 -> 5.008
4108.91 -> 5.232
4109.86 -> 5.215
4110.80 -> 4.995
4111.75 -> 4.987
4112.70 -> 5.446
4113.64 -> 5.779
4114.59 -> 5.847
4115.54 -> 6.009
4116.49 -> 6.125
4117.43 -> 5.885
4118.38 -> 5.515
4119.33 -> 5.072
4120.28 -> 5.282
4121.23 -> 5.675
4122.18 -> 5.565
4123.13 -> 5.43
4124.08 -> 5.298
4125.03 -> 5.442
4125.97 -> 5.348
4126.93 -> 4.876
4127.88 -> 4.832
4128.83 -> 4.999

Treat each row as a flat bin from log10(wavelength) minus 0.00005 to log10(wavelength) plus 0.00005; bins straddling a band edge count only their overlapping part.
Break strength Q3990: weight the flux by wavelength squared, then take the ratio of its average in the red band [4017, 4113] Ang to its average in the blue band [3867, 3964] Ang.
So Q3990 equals 1.8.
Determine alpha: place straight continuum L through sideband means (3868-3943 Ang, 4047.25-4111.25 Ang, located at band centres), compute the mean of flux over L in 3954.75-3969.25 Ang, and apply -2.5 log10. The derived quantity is 0.35 mag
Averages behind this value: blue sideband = 2.88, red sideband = 5.04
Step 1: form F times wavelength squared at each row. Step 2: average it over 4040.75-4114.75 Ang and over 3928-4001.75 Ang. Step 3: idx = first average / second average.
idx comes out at 1.62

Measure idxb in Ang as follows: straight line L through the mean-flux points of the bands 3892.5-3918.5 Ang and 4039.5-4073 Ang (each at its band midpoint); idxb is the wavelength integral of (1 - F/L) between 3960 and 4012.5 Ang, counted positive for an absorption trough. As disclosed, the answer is 5.45 Ang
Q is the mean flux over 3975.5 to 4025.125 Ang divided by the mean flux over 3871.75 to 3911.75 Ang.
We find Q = 1.6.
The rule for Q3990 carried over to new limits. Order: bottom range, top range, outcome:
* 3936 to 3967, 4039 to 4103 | 1.81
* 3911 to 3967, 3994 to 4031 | 1.90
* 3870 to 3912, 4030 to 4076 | 1.76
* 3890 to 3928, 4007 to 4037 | 1.65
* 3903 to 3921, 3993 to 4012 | 1.39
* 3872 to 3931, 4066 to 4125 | 1.82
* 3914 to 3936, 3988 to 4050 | 2.07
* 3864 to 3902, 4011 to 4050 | 2.01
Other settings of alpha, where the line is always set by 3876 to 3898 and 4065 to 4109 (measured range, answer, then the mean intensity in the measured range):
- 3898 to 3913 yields -0.19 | 3.7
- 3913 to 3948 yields 0.25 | 2.67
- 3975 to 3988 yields -0.07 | 4.18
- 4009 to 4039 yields -0.23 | 5.37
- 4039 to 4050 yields -0.14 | 5.21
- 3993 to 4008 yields -0.20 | 4.93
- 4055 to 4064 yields -0.03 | 4.89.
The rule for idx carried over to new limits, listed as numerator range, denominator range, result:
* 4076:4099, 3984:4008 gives 1.12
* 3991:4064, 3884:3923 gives 1.59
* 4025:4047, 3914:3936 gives 2.11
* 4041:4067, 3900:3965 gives 1.74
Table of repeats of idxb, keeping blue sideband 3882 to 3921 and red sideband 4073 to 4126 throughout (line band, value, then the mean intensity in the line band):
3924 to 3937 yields 6.4 Ang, 1.85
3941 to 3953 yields 1.2 Ang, 3.45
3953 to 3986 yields 7.7 Ang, 3.08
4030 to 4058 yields -2.8 Ang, 5.16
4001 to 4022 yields -4.3 Ang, 5.29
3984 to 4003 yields -2.7 Ang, 4.84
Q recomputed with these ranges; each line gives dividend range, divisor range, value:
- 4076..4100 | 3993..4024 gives 1.00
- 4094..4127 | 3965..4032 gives 1.13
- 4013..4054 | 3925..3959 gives 1.95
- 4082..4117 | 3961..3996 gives 1.48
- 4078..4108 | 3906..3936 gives 1.70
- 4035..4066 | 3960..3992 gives 1.54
